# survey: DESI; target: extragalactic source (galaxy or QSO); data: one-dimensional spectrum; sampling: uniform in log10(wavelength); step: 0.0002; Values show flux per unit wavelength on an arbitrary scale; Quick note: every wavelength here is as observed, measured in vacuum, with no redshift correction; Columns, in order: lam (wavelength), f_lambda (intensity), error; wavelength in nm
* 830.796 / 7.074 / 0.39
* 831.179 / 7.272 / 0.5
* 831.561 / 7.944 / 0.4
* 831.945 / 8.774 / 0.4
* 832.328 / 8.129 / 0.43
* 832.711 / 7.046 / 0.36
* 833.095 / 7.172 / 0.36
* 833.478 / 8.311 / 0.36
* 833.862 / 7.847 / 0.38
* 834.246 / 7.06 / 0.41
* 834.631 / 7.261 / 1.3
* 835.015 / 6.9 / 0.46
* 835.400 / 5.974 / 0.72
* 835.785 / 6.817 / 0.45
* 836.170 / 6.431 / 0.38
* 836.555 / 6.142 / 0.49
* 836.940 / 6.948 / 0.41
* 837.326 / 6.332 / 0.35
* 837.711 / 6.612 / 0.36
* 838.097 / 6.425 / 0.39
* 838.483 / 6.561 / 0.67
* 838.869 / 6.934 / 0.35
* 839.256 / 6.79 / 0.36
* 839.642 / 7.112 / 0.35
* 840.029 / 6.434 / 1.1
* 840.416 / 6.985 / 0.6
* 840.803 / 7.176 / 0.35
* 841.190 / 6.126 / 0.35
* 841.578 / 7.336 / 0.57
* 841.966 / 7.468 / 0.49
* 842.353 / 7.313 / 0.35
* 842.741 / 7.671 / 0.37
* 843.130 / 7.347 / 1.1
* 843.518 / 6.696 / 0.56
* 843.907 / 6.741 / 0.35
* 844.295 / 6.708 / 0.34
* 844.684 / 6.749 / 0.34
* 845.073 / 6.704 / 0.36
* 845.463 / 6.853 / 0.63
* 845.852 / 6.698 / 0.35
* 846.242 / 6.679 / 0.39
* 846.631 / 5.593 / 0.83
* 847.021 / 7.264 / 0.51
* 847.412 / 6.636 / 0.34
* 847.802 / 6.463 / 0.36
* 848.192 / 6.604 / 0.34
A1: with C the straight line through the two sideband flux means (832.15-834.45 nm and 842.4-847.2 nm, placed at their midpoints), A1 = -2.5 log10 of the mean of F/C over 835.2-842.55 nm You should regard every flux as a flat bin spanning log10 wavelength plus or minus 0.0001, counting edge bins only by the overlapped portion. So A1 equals 0.07 mag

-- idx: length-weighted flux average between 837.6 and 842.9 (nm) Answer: 6.93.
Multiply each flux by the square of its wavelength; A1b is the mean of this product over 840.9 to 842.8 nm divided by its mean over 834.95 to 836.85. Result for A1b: 1.12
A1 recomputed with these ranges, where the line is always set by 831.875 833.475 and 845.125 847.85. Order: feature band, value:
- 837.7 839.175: 0.10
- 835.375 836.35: 0.16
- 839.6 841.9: 0.03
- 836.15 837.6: 0.15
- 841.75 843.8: -0.05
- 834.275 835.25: 0.09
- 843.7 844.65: 0.01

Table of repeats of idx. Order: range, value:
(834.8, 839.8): 6.61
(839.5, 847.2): 6.88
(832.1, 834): 7.72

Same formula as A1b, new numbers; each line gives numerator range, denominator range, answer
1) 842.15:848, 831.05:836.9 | 0.96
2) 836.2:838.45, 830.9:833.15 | 0.85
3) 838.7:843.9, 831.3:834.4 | 0.92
